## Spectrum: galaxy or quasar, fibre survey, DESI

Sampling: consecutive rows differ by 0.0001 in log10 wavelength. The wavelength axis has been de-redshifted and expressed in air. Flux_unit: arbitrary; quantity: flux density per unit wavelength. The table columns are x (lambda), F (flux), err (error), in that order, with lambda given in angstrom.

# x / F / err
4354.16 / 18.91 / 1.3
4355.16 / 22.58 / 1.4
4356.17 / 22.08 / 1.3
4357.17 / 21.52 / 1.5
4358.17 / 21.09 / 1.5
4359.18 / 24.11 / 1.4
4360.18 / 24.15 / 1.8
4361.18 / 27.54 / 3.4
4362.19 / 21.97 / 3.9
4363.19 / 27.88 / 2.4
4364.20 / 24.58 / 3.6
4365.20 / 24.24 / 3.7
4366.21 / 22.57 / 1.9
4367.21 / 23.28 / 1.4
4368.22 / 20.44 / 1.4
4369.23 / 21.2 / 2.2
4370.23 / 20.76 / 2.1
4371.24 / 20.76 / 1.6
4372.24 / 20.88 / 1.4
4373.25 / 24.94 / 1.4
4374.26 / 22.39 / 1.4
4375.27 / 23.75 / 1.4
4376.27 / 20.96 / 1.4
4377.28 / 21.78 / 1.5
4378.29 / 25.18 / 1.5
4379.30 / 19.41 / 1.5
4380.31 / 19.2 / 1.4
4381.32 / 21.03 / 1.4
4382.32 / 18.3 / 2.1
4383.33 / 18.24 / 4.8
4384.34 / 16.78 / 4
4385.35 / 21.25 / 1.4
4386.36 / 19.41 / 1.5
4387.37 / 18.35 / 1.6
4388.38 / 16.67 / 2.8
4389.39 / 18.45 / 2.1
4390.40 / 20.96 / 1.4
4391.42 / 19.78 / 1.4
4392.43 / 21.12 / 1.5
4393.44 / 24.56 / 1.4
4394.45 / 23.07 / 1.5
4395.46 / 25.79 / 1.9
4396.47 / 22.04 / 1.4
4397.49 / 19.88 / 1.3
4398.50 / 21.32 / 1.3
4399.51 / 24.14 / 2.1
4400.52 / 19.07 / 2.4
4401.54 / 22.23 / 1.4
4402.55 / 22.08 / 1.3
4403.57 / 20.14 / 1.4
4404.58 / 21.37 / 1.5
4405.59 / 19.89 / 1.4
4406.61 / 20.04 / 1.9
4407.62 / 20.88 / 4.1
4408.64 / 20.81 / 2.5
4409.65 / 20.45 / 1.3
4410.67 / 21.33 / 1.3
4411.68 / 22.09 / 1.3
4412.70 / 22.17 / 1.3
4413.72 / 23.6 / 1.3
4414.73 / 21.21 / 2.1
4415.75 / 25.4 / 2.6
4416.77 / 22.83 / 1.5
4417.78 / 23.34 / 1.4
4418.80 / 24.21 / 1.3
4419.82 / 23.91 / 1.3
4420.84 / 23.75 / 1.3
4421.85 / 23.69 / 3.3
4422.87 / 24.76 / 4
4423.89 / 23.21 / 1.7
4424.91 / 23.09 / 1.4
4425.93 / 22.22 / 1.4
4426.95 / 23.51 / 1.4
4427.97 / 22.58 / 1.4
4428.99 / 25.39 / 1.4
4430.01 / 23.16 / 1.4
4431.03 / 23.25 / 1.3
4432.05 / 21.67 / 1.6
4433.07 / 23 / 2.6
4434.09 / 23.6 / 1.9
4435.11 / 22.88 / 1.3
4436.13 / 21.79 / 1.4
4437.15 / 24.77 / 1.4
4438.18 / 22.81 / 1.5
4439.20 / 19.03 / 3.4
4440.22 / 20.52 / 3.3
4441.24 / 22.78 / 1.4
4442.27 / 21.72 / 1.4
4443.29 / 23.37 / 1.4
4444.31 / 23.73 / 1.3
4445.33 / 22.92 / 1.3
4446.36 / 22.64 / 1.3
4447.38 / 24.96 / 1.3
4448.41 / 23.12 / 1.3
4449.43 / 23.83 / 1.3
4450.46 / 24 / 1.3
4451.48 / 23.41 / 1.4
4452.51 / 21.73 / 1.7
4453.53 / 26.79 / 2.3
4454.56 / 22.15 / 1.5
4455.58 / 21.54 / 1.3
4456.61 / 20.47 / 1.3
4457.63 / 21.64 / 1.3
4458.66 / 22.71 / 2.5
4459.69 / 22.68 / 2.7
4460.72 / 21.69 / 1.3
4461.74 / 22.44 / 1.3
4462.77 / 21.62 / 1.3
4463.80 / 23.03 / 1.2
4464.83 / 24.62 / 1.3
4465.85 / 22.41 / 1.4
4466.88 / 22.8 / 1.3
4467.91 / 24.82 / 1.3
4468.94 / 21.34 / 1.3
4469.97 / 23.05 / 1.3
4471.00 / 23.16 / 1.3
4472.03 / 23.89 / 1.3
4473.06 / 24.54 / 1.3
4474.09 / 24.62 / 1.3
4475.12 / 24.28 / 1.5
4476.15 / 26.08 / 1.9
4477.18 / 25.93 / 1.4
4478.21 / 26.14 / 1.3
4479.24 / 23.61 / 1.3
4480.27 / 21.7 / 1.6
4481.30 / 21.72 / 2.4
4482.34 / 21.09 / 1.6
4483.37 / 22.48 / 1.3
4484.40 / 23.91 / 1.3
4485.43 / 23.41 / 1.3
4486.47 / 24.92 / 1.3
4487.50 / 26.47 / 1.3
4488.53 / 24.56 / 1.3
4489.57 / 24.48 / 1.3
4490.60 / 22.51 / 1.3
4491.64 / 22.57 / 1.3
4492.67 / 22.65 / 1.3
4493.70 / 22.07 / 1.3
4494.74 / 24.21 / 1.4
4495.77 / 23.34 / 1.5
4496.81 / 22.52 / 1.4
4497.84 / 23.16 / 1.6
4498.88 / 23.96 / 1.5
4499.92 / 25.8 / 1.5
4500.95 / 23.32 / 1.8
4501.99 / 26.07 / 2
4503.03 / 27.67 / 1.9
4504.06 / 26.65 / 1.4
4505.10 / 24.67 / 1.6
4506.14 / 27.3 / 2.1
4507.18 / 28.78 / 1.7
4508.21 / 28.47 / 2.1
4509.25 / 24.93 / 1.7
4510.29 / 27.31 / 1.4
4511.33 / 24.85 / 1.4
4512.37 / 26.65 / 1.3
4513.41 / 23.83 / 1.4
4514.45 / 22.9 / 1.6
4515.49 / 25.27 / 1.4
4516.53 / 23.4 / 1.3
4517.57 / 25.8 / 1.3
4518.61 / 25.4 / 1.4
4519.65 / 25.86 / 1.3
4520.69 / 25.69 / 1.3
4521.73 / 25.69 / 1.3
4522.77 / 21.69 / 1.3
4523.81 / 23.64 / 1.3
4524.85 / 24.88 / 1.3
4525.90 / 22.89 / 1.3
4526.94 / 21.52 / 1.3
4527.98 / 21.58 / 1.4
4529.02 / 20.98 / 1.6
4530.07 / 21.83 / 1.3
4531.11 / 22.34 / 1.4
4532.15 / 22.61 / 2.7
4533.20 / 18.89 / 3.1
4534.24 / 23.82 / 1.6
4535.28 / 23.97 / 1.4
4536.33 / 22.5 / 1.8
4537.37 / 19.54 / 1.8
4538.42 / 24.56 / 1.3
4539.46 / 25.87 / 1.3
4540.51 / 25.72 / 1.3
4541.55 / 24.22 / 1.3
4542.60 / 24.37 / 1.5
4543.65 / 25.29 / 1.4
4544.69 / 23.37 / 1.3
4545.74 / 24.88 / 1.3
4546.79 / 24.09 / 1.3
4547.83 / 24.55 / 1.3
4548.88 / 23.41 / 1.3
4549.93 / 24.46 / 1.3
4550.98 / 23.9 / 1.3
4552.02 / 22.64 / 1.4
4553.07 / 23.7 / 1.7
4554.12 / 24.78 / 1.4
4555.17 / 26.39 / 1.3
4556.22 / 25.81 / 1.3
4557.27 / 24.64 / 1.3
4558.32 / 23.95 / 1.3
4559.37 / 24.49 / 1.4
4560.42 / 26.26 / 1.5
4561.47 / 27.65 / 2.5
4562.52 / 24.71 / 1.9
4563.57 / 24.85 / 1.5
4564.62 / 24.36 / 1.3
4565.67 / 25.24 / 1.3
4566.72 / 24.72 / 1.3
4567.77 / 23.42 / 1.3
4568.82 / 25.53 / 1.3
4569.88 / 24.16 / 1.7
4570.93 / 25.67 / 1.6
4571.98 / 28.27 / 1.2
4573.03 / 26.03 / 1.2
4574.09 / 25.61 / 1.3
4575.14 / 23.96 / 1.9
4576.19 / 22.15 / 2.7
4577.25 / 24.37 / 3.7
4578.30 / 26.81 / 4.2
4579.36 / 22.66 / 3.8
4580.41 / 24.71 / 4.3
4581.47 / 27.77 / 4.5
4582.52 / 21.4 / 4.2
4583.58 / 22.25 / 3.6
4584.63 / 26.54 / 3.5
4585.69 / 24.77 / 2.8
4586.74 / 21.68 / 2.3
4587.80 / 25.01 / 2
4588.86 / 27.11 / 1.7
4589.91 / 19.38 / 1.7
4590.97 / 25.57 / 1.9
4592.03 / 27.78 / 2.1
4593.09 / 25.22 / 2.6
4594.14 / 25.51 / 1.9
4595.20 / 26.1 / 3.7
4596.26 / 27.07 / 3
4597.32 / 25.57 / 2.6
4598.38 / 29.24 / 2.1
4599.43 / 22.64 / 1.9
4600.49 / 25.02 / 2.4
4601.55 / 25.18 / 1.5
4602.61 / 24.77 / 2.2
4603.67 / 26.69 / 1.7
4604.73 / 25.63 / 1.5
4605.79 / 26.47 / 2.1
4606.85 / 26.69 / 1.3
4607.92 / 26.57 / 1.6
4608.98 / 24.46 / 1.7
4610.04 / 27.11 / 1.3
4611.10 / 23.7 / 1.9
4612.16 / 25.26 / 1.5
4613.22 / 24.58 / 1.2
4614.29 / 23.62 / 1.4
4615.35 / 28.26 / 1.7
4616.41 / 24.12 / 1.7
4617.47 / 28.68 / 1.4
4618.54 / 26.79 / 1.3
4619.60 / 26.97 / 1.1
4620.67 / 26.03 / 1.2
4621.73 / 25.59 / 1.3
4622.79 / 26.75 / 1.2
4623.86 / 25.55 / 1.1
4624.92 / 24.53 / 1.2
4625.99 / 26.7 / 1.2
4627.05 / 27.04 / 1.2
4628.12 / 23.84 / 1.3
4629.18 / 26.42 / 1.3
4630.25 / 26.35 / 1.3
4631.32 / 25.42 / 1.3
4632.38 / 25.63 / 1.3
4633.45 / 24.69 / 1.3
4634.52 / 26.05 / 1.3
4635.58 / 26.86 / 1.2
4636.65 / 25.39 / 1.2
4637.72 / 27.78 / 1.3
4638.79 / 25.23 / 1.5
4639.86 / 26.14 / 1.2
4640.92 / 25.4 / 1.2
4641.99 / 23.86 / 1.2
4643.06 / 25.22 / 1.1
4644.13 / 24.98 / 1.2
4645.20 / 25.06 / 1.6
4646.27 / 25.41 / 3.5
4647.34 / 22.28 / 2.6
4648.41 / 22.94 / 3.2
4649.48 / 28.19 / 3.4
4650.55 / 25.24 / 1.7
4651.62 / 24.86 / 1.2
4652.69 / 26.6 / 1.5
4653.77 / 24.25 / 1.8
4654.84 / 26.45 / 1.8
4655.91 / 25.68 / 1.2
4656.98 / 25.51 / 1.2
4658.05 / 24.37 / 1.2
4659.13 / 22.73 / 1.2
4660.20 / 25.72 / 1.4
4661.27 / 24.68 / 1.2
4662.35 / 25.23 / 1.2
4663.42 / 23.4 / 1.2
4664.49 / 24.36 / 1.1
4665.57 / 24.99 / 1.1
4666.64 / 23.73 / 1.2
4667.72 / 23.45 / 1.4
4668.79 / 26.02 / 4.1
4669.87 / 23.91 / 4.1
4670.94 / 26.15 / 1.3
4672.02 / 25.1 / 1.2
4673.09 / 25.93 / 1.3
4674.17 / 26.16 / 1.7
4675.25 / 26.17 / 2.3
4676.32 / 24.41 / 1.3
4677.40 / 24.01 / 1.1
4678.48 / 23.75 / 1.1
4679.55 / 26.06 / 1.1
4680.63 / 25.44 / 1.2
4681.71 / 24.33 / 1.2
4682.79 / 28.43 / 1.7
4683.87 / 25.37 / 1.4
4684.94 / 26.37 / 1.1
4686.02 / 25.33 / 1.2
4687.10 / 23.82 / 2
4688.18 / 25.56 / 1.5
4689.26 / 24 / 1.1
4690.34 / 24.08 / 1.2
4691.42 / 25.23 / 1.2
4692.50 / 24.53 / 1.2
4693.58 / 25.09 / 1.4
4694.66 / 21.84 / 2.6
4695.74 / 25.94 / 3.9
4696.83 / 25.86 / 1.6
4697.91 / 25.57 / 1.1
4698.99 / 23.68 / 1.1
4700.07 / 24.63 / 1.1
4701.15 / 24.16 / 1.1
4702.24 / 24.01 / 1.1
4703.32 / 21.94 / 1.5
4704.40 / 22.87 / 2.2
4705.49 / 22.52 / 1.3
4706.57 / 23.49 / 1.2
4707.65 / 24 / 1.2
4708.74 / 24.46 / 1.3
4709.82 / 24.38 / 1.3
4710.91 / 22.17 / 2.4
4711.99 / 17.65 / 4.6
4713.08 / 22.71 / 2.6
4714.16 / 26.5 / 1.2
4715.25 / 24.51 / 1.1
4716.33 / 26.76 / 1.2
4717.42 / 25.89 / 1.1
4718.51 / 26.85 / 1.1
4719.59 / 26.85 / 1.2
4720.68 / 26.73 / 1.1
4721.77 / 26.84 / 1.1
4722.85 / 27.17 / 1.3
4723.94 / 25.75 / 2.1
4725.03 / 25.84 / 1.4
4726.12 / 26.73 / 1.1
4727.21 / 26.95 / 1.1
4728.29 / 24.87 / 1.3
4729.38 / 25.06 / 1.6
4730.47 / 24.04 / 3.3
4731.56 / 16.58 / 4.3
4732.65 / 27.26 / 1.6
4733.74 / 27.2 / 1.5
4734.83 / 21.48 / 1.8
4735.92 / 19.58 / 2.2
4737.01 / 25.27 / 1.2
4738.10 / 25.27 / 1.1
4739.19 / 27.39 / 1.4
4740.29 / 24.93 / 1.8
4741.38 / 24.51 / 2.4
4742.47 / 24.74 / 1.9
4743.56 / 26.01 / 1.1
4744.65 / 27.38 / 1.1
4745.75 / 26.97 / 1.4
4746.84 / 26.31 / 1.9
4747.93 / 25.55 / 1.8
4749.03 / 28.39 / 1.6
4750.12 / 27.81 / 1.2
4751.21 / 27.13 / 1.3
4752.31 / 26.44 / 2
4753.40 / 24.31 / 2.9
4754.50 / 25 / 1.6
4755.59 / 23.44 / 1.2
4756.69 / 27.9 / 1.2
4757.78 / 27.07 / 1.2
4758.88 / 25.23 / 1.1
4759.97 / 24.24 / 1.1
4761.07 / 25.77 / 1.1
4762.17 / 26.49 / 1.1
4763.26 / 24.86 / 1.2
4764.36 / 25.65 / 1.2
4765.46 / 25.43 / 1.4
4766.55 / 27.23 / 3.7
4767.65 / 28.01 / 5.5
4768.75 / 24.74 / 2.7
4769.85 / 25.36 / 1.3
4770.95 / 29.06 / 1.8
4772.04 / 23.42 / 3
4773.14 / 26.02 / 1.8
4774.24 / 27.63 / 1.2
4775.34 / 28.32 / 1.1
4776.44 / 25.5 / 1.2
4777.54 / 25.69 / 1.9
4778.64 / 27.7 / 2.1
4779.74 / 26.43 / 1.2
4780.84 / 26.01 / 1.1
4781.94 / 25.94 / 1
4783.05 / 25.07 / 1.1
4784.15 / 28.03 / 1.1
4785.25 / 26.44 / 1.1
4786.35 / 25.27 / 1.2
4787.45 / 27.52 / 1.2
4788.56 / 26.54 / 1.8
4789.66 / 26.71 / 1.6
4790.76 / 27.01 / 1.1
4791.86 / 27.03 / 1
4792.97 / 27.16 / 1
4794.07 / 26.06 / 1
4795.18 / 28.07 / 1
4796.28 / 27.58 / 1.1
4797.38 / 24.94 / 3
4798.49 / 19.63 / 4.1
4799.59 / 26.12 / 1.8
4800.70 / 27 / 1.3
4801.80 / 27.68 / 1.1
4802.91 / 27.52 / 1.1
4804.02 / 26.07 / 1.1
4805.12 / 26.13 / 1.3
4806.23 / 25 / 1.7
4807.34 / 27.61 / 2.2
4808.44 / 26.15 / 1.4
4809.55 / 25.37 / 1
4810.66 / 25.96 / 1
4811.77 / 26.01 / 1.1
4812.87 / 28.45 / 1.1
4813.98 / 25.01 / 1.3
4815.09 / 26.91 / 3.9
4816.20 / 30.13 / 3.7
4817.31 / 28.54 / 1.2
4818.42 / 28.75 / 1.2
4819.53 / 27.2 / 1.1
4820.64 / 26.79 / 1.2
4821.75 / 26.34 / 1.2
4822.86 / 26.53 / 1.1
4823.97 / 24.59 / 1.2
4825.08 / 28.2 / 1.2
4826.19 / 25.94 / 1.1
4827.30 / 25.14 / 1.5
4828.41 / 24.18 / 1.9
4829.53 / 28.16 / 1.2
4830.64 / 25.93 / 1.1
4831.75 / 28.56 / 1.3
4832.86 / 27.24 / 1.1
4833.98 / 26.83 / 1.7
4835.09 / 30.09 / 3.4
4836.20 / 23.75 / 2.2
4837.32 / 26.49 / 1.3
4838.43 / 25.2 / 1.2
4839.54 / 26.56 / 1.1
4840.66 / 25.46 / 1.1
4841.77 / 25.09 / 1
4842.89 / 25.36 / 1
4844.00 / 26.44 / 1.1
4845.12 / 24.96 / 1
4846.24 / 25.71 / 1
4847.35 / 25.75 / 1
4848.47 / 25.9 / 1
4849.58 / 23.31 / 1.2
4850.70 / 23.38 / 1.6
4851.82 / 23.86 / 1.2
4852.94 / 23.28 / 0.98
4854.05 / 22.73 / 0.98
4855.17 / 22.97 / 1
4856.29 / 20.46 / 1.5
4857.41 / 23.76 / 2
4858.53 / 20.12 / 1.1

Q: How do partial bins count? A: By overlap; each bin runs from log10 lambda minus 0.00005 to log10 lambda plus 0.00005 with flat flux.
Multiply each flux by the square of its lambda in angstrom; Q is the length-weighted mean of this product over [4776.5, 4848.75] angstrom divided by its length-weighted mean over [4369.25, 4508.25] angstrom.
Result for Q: 1.4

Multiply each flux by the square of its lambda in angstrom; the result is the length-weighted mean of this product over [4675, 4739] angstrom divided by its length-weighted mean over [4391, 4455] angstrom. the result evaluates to 1.23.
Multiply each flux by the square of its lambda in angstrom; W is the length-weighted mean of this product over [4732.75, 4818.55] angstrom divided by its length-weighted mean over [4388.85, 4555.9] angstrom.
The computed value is 1.28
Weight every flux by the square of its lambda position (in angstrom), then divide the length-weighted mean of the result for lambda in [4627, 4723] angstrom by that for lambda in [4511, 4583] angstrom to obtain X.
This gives 1.09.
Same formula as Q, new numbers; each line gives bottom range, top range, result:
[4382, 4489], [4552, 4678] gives 1.21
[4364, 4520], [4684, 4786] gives 1.25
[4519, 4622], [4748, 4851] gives 1.17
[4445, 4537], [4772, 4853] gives 1.27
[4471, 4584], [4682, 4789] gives 1.14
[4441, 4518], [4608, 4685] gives 1.14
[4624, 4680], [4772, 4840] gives 1.12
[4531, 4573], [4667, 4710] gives 1.07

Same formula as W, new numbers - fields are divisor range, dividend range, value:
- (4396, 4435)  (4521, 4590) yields 1.15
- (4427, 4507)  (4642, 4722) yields 1.16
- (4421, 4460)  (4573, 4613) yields 1.17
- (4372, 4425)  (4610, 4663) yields 1.31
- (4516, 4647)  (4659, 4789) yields 1.08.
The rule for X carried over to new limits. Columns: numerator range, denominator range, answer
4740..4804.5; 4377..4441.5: 1.41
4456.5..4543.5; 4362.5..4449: 1.13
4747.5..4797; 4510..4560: 1.22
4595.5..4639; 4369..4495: 1.25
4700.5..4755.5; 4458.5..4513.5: 1.15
